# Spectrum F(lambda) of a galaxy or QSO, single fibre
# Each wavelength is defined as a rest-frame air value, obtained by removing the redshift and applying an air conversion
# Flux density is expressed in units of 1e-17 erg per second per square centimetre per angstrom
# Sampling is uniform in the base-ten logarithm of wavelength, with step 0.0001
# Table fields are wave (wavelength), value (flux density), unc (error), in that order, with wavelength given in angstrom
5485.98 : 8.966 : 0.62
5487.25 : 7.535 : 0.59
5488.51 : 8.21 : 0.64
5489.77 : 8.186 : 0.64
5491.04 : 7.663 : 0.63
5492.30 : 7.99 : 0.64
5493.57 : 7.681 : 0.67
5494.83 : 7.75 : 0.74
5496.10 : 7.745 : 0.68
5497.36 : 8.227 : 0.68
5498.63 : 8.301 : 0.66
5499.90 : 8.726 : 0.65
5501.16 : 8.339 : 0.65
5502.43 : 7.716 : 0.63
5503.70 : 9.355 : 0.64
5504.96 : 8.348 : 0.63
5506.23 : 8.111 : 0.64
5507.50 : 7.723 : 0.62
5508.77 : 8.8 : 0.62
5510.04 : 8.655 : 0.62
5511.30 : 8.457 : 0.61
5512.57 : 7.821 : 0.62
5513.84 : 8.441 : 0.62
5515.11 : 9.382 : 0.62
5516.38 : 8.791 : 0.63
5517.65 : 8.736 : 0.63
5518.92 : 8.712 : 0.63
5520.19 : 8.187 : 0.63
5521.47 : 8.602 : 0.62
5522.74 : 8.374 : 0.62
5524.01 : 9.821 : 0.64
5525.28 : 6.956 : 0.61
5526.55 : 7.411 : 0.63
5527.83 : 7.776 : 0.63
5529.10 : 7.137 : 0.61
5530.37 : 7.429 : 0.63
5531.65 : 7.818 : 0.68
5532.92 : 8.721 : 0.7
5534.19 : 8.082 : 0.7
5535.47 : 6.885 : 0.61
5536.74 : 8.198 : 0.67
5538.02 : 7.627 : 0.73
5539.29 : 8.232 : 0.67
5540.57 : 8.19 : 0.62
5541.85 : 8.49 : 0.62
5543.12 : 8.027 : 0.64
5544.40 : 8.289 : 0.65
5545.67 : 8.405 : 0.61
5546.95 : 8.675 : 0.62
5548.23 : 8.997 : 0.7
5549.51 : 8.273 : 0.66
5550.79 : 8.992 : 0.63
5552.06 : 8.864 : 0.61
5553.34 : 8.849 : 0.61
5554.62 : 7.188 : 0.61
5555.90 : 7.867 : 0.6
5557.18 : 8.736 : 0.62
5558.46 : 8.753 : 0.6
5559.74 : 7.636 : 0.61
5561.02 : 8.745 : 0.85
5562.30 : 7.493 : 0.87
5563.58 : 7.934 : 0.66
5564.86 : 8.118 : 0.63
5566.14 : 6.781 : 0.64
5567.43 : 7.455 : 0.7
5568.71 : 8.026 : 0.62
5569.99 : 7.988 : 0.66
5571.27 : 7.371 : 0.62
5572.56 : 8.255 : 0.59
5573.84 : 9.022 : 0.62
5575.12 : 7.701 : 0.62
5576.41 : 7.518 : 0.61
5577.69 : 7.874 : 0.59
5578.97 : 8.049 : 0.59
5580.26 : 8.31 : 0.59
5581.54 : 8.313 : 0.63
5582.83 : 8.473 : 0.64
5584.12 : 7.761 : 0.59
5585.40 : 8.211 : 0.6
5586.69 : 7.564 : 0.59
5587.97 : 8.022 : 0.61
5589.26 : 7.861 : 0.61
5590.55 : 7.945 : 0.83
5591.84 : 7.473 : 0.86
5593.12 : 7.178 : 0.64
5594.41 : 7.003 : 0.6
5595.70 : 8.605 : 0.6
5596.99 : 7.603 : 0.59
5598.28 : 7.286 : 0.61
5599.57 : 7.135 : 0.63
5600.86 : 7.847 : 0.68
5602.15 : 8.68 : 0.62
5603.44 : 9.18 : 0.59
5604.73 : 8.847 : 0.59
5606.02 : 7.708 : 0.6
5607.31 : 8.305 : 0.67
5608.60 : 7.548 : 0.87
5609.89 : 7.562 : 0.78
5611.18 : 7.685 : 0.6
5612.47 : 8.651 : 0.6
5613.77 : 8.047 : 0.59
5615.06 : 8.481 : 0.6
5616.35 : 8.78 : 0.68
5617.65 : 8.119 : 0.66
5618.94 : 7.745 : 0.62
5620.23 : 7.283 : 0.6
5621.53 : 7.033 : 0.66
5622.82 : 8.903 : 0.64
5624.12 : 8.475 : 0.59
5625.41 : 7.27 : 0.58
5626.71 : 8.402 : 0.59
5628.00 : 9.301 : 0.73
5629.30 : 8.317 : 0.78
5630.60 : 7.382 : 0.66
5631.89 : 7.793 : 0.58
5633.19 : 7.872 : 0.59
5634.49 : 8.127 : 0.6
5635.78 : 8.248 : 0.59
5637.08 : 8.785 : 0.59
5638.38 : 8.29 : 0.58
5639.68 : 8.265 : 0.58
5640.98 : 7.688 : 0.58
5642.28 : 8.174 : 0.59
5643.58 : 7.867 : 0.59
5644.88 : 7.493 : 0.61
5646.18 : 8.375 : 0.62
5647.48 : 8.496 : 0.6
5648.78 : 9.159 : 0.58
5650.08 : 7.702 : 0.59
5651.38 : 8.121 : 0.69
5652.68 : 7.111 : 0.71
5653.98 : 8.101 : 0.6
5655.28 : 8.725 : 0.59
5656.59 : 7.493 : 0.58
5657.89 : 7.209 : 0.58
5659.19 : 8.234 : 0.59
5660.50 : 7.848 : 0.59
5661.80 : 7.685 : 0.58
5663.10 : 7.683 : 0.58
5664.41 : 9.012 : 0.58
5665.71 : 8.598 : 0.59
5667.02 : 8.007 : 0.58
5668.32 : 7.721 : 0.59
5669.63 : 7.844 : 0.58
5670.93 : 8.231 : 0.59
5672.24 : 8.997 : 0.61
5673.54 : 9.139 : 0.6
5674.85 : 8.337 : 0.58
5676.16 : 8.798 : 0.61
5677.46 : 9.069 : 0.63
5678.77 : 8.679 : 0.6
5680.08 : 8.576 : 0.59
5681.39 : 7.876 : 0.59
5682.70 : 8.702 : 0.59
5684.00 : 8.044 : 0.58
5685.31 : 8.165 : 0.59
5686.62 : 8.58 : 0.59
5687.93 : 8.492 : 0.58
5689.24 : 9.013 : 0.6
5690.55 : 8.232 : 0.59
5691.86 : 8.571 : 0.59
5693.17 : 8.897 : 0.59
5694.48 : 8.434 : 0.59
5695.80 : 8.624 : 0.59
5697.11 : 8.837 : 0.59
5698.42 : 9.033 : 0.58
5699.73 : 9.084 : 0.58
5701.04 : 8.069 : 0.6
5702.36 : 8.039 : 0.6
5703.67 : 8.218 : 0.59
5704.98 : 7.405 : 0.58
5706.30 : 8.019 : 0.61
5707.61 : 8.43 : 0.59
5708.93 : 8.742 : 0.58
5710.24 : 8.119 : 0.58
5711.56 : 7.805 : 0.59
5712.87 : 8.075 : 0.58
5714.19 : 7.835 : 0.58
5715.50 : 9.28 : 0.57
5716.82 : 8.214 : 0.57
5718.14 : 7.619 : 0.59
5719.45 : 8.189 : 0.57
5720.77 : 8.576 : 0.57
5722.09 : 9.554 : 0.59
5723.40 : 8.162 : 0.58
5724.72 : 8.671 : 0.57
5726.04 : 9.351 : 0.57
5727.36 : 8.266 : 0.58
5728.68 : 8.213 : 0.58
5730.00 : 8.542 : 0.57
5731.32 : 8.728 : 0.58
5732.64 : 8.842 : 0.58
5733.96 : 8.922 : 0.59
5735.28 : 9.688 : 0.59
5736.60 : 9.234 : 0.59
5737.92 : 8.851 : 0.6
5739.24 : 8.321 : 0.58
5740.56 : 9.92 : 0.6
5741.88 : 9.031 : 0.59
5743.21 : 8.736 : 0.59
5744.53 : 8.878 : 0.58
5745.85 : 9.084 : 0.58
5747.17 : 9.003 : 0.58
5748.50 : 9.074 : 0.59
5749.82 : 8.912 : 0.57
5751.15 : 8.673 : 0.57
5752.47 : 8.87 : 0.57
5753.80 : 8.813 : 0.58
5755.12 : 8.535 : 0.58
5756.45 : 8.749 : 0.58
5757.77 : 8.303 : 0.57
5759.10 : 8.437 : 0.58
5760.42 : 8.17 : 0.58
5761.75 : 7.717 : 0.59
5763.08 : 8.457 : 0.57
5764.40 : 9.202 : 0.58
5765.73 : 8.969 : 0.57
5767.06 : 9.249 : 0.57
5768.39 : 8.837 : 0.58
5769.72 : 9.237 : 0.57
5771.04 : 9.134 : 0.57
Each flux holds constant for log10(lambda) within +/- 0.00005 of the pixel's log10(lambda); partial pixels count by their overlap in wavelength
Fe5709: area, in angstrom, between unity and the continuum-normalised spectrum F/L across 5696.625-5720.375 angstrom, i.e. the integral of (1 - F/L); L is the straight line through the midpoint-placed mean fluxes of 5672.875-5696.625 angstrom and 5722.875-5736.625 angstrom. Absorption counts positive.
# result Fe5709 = 1.1 angstrom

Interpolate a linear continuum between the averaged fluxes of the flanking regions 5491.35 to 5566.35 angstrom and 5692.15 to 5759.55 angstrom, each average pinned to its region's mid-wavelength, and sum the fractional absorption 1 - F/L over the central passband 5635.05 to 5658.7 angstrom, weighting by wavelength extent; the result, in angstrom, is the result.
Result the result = 1.1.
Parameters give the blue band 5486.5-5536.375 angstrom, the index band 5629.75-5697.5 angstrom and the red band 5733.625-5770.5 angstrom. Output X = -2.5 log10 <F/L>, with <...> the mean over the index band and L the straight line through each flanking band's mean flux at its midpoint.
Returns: 0.04 mag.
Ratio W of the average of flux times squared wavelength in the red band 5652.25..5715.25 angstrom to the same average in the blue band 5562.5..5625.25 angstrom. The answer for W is 1.1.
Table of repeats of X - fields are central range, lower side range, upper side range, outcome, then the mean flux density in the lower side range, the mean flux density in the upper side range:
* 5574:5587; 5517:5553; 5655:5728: 0.03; 8.22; 8.37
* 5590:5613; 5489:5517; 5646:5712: 0.05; 8.28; 8.32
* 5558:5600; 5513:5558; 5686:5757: 0.07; 8.26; 8.63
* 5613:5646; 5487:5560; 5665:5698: 0.04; 8.23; 8.5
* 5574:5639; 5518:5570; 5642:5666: 0.01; 8.12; 8.05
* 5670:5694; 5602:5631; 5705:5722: -0.05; 8.16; 8.25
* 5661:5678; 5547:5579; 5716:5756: 0.02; 8.11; 8.78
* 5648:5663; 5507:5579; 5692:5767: 0.07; 8.17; 8.62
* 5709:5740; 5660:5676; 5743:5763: -0.01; 8.28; 8.66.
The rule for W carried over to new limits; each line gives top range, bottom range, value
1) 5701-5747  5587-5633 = 1.12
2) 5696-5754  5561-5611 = 1.15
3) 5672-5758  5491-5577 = 1.13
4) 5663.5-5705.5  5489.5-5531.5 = 1.10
